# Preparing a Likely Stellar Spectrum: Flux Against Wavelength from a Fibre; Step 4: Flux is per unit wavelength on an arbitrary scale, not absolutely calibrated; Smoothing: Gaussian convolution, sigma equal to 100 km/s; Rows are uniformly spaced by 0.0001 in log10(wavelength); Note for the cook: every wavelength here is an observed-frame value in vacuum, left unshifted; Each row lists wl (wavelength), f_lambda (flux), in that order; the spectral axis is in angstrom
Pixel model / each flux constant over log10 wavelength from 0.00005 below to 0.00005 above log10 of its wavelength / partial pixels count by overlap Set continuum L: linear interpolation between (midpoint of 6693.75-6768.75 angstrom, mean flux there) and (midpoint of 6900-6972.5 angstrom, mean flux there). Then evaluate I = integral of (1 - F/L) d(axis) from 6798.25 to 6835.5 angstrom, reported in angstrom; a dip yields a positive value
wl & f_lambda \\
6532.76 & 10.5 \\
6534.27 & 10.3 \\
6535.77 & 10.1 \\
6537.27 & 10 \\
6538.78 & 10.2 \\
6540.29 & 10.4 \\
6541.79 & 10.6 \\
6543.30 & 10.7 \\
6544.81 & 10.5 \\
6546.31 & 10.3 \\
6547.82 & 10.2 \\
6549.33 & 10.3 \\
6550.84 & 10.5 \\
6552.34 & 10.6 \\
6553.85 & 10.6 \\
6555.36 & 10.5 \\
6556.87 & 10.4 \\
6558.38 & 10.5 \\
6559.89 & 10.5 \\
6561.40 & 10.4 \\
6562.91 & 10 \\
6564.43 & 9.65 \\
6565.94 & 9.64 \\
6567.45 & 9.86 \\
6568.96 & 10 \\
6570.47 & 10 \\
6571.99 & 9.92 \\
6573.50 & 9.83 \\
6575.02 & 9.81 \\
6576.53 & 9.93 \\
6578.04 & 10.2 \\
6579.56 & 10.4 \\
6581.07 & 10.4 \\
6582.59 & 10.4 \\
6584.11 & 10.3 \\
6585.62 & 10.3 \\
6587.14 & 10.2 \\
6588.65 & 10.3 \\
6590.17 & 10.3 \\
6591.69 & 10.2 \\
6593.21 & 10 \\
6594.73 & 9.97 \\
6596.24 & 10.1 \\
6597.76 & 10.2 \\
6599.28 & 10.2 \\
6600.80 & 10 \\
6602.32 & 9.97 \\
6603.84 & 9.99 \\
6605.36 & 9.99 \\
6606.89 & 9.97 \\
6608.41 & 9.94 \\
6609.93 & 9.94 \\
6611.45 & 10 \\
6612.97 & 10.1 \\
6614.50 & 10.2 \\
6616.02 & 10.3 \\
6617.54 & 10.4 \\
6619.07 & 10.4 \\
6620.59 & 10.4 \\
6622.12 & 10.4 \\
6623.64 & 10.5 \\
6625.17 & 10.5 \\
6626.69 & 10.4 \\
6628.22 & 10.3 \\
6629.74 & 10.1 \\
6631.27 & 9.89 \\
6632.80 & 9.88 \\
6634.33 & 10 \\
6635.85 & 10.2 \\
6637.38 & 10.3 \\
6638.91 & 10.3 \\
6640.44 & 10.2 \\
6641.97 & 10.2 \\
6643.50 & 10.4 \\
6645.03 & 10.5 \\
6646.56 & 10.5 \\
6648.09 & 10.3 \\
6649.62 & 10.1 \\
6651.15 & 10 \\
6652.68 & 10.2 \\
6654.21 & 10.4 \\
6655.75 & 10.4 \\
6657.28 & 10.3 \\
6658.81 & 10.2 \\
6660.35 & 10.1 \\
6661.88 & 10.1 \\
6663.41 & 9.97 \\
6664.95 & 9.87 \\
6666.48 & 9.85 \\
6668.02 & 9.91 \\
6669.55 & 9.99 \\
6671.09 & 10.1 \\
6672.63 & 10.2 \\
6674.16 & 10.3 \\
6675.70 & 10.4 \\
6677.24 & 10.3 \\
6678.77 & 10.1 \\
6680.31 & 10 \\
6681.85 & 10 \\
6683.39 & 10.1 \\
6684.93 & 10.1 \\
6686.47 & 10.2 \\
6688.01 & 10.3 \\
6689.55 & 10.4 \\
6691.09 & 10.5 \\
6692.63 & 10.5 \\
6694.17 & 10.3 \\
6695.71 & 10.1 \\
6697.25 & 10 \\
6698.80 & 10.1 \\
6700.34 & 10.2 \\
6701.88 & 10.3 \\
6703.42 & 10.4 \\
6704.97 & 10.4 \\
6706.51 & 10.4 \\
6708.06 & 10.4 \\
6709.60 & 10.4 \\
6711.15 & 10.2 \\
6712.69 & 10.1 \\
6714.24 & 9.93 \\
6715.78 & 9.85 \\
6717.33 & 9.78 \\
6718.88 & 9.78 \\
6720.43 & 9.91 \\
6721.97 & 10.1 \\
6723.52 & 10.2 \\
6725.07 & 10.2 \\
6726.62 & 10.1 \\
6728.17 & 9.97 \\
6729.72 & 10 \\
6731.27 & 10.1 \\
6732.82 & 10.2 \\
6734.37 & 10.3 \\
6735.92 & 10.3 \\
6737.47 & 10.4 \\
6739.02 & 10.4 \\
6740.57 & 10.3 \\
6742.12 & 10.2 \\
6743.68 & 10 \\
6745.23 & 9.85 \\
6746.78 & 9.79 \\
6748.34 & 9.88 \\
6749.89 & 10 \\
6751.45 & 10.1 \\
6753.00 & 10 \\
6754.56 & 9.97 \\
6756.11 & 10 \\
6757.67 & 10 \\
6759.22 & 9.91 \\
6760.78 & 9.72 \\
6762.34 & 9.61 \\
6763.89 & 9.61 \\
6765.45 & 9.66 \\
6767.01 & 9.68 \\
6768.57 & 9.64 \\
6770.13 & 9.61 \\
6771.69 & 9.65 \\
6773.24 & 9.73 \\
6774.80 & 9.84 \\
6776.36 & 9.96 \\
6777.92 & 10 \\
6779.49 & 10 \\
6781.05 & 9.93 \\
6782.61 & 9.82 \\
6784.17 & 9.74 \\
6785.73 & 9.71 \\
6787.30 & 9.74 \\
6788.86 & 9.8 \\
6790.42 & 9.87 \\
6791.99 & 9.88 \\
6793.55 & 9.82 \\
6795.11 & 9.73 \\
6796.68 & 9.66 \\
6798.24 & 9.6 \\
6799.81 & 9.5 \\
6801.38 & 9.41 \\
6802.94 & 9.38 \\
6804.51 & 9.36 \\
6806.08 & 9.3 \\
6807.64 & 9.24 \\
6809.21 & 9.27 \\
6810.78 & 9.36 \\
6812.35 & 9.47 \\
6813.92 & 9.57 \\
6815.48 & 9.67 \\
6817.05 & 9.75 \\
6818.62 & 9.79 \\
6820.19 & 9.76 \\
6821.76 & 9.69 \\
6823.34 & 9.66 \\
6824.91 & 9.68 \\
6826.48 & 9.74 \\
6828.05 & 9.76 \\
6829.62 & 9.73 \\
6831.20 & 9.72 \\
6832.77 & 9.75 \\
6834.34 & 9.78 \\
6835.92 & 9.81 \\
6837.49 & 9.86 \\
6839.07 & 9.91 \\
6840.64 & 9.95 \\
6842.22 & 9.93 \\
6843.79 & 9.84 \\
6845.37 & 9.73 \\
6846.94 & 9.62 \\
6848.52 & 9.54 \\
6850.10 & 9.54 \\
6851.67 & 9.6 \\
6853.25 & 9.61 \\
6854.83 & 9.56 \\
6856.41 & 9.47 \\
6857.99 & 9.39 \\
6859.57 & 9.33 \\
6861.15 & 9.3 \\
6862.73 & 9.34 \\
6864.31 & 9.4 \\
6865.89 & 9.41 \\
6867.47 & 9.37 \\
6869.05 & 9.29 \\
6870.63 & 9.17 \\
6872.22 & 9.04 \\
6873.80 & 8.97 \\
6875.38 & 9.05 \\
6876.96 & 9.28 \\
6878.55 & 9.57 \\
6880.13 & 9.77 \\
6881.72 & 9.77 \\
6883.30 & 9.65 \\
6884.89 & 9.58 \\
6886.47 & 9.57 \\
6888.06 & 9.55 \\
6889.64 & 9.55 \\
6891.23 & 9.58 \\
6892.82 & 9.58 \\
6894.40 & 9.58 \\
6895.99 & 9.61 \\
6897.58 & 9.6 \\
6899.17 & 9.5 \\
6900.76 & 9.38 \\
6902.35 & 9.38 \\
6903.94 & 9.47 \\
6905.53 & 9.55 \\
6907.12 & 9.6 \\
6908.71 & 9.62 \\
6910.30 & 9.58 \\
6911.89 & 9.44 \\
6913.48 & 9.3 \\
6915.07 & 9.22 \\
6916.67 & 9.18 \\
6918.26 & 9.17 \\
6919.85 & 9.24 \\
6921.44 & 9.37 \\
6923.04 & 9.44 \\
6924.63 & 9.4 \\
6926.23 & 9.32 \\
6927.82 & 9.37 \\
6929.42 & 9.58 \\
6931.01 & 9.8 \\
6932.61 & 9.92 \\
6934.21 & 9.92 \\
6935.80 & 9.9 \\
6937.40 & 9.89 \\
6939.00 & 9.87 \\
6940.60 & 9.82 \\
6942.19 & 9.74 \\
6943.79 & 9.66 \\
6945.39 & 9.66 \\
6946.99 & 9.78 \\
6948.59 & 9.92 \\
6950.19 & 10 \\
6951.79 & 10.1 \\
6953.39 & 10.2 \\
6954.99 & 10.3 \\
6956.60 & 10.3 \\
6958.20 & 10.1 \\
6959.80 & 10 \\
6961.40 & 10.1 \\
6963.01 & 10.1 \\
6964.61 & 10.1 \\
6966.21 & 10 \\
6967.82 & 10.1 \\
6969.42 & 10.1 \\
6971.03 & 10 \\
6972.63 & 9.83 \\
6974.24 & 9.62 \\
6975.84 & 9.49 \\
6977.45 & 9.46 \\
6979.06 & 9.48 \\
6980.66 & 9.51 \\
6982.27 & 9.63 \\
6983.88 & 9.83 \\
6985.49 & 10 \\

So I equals 1.3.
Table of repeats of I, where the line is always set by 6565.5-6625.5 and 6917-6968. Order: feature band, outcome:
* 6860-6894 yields 1.6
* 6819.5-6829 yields 0.2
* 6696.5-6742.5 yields -0.7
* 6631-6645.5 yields -0.1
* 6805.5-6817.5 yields 0.6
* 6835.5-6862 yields 0.7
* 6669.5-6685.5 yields -0.1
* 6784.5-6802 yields 0.4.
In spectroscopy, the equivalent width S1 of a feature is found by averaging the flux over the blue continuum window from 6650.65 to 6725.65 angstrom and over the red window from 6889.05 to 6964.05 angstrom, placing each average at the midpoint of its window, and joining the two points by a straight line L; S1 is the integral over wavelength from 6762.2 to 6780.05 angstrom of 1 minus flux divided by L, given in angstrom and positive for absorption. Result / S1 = 0.4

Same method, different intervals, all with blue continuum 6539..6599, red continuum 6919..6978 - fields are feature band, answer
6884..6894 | 0.3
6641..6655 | -0.2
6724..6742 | -0.3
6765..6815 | 1.7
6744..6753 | 0.1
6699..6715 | -0.3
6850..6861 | 0.5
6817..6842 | 0.4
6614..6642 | -0.3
